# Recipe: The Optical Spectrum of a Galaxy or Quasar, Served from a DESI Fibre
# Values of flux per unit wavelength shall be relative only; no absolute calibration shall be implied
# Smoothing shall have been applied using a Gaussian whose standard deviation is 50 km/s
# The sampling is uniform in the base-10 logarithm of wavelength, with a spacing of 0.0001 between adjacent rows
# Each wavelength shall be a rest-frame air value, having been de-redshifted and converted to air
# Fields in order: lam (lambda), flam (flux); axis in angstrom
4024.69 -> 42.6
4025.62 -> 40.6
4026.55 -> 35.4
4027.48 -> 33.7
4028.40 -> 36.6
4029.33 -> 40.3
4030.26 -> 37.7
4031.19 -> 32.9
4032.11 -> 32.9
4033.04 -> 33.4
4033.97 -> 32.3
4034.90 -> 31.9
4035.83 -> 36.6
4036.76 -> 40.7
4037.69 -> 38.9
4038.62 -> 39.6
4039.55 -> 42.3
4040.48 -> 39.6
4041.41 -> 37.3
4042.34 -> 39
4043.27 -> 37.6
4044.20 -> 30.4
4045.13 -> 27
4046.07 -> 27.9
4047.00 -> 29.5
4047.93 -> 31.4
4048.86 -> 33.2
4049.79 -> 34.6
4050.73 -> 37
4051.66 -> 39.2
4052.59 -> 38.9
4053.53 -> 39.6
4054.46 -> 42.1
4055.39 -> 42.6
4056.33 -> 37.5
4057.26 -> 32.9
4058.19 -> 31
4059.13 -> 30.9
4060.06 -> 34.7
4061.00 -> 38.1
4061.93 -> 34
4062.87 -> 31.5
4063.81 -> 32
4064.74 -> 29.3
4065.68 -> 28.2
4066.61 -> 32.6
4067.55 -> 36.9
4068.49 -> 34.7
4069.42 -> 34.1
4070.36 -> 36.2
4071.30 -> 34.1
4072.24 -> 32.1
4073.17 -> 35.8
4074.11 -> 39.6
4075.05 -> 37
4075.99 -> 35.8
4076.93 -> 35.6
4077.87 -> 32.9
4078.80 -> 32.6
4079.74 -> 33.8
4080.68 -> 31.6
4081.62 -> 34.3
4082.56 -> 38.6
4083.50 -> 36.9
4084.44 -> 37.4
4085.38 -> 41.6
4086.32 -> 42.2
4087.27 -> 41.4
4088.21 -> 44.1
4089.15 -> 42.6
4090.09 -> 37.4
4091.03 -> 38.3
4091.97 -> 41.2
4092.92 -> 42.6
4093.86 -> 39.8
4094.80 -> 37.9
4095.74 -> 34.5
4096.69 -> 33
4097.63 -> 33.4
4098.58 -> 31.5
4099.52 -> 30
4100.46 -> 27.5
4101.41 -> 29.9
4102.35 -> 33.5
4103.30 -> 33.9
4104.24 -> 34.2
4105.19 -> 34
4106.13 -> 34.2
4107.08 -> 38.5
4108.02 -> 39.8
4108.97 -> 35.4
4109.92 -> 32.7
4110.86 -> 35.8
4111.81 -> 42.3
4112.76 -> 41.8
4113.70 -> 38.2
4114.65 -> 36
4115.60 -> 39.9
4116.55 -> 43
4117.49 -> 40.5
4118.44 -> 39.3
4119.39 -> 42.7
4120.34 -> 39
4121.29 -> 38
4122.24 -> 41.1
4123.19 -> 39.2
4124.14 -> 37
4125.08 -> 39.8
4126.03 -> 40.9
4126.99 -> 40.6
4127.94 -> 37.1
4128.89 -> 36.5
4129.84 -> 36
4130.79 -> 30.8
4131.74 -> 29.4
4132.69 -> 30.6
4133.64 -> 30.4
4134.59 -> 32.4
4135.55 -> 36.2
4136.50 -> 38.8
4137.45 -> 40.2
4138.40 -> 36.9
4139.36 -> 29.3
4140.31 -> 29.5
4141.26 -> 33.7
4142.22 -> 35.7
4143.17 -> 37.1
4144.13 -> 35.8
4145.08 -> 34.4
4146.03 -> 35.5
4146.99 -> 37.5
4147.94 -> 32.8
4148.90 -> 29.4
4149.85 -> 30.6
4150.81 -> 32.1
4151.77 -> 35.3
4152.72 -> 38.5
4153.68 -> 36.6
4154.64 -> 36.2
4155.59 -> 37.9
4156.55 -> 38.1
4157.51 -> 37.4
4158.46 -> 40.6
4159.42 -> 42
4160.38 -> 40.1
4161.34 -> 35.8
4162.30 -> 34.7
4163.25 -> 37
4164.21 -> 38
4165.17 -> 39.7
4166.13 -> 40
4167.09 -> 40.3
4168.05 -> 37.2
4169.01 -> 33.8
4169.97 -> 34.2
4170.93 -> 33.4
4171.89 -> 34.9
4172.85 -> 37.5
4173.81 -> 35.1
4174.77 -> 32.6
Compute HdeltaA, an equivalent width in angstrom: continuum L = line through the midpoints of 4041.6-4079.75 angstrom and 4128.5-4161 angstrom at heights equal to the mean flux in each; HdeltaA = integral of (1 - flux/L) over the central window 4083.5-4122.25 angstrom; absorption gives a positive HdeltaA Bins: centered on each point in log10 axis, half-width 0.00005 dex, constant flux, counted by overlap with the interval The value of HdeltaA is -3.0 angstrom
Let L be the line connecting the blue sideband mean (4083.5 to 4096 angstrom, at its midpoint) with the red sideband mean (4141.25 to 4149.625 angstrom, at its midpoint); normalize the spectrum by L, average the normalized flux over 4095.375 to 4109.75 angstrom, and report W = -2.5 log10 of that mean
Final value 0.16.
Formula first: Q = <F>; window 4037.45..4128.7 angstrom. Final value 36.4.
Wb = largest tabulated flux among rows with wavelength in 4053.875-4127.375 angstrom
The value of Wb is 44.1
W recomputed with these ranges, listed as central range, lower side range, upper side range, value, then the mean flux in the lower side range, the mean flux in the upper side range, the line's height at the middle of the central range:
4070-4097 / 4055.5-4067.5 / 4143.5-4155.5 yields -0.12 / 33.2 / 34.7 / 33.5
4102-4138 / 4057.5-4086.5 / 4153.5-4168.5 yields -0.02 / 34.6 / 38.3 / 36.6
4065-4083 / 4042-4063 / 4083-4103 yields 0.05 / 34.8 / 36.9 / 36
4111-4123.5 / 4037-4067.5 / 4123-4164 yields -0.13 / 35.1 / 35.7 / 35.5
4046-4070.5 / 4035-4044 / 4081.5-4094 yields 0.13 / 38.5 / 40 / 39.1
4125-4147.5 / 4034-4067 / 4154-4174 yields 0.05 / 35.1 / 37.4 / 36.8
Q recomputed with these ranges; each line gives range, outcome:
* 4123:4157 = 35.2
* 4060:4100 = 35.9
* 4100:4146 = 36.2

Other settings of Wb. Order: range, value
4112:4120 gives 43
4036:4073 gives 42.6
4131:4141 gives 40.2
